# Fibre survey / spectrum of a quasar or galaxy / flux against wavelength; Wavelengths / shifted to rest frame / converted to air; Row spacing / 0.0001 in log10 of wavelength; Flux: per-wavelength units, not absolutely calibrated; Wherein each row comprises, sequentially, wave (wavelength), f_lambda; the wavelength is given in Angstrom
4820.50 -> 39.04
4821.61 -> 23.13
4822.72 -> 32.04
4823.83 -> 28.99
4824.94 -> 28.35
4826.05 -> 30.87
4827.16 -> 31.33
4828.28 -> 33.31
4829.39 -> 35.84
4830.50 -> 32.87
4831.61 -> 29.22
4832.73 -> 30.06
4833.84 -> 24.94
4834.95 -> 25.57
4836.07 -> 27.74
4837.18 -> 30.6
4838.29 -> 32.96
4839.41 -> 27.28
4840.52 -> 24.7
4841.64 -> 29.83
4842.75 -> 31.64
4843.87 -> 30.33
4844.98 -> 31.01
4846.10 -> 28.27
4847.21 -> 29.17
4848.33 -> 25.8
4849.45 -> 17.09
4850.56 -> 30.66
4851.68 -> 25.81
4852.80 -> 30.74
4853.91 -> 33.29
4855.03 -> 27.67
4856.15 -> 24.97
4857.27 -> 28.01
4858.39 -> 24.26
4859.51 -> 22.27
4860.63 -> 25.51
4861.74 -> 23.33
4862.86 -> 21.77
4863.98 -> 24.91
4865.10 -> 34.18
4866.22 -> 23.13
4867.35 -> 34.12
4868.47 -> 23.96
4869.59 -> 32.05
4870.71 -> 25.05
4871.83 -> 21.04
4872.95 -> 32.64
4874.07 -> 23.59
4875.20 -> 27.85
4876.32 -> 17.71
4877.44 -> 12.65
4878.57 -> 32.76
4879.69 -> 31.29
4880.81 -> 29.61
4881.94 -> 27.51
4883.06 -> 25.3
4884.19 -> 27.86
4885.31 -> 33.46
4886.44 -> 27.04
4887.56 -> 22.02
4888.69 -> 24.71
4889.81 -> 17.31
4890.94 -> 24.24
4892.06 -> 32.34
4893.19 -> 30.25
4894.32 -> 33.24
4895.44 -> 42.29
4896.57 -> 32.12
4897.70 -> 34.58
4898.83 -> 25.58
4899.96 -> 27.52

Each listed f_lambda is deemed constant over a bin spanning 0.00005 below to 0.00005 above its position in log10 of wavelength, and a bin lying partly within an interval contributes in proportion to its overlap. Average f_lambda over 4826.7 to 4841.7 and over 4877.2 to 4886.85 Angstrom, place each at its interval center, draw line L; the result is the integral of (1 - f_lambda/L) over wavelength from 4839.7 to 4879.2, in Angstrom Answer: 2.98 Angstrom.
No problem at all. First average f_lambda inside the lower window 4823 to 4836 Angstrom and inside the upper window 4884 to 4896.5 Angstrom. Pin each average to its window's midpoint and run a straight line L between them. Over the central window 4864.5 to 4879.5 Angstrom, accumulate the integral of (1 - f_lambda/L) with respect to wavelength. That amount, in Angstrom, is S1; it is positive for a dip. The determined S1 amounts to 1.5 Angstrom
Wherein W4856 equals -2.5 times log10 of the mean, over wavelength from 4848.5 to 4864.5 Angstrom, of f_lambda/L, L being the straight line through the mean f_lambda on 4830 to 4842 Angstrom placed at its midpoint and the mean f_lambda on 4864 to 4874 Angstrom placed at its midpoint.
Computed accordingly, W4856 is 0.10 mag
